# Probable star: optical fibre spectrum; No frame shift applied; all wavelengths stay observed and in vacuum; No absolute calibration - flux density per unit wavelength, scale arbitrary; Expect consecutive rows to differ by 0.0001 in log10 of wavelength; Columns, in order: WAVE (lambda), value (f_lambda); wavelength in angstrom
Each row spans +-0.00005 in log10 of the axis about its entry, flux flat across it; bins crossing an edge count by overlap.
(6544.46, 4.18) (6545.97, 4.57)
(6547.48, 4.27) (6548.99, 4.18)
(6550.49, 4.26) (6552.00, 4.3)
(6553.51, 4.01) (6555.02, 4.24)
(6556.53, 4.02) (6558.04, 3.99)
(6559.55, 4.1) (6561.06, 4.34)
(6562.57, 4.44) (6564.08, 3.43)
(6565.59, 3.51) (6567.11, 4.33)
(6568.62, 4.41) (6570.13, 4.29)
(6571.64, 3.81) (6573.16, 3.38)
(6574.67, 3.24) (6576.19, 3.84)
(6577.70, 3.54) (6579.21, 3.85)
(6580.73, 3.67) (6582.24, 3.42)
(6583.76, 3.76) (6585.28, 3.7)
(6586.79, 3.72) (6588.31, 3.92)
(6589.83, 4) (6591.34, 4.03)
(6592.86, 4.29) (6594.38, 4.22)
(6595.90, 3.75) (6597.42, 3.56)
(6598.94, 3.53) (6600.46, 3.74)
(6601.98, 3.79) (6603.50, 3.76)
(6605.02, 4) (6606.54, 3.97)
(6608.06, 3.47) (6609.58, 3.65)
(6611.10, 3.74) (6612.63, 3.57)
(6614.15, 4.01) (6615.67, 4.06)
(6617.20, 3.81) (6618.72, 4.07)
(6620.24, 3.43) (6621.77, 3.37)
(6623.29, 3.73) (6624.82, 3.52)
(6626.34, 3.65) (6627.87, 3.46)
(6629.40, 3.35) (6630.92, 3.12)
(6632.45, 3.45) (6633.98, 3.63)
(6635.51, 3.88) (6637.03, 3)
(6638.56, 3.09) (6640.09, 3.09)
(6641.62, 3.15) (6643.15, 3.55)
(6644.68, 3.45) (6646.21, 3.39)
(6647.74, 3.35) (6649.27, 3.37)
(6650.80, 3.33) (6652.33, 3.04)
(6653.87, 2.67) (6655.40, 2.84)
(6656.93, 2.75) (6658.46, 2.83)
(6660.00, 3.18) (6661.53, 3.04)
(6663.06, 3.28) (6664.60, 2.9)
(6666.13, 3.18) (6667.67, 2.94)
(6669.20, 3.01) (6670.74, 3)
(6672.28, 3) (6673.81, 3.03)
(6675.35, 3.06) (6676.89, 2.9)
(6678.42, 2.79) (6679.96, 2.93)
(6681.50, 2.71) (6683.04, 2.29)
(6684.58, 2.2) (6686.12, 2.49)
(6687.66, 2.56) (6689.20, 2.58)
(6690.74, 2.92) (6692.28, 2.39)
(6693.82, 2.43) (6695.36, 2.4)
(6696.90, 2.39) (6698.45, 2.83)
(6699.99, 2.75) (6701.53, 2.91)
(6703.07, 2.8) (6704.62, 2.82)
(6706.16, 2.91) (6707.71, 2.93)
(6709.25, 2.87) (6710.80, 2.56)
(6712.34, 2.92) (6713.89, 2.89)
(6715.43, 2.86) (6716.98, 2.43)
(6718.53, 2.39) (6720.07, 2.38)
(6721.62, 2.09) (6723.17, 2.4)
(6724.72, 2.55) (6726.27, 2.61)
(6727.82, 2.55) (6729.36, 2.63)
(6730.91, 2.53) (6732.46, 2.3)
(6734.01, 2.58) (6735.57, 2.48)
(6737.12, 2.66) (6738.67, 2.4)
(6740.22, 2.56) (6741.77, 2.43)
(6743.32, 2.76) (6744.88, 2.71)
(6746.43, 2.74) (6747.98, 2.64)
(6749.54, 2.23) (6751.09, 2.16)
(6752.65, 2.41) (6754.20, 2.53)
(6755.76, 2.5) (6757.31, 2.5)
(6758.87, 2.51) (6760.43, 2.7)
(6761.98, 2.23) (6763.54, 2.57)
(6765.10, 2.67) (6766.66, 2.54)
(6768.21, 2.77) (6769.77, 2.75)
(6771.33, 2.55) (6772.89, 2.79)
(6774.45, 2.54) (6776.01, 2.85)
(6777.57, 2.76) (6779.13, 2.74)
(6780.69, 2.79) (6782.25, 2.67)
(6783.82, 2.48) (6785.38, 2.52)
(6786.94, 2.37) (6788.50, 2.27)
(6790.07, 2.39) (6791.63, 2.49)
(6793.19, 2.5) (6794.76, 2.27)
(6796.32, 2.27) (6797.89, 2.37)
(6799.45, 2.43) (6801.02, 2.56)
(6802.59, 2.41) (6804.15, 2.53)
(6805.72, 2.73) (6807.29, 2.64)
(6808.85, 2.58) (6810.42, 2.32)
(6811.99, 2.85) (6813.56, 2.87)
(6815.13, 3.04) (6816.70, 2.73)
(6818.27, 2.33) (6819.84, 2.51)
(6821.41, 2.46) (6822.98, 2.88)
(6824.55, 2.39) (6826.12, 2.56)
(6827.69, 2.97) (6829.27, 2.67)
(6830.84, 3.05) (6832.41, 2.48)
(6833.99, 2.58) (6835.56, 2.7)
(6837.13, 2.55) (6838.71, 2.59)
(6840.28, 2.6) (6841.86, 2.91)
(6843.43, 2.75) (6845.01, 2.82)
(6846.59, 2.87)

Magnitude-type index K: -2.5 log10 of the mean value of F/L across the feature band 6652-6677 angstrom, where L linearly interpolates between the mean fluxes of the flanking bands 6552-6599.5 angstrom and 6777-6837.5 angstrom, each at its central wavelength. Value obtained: 0.14 mag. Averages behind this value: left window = 3.89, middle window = 2.98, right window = 2.58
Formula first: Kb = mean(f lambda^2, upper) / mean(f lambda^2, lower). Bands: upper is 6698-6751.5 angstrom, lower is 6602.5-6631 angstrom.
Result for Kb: 0.73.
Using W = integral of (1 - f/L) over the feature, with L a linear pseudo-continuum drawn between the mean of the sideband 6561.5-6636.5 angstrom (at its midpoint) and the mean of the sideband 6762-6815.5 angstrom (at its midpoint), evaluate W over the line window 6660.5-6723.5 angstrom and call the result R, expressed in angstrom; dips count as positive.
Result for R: 8.7 angstrom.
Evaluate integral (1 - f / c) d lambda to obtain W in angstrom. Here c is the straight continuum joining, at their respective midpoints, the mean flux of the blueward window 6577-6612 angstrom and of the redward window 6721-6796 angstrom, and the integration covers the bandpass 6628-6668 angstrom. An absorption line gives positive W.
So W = 2.2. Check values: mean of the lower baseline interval 3.79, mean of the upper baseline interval 2.53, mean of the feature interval 3.19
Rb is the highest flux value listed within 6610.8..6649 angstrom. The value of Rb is 4.07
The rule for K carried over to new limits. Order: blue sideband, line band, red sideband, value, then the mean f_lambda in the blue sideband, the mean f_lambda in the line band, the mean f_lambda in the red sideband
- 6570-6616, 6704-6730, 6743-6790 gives 0.11 mag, 3.77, 2.63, 2.57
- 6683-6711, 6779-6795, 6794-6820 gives 0.03 mag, 2.64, 2.5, 2.56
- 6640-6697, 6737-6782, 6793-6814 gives 0.02 mag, 2.91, 2.59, 2.52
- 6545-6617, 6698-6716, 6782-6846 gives 0.13 mag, 3.91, 2.84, 2.59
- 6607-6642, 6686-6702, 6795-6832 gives 0.22 mag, 3.54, 2.6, 2.61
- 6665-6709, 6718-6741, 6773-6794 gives 0.08 mag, 2.76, 2.48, 2.57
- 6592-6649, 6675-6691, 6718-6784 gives 0.17 mag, 3.61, 2.66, 2.55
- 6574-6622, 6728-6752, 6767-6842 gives 0.18 mag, 3.77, 2.52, 2.6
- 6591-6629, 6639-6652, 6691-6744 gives 0.02 mag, 3.76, 3.32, 2.6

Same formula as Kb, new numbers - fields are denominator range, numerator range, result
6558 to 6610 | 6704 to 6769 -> 0.70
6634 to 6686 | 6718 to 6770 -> 0.85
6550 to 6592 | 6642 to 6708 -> 0.76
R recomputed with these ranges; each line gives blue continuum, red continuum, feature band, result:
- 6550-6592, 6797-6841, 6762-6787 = 1.8 angstrom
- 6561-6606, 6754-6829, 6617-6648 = 0.8 angstrom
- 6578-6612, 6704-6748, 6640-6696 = 3.9 angstrom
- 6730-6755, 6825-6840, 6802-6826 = 0.2 angstrom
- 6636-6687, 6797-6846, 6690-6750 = 5.4 angstrom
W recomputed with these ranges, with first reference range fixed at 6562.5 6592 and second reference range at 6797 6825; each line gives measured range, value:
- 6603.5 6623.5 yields -0.82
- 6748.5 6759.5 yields 1.81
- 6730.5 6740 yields 1.56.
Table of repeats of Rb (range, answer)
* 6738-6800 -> 2.85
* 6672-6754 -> 3.06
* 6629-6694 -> 3.88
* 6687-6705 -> 2.92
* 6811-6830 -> 3.04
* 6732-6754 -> 2.76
